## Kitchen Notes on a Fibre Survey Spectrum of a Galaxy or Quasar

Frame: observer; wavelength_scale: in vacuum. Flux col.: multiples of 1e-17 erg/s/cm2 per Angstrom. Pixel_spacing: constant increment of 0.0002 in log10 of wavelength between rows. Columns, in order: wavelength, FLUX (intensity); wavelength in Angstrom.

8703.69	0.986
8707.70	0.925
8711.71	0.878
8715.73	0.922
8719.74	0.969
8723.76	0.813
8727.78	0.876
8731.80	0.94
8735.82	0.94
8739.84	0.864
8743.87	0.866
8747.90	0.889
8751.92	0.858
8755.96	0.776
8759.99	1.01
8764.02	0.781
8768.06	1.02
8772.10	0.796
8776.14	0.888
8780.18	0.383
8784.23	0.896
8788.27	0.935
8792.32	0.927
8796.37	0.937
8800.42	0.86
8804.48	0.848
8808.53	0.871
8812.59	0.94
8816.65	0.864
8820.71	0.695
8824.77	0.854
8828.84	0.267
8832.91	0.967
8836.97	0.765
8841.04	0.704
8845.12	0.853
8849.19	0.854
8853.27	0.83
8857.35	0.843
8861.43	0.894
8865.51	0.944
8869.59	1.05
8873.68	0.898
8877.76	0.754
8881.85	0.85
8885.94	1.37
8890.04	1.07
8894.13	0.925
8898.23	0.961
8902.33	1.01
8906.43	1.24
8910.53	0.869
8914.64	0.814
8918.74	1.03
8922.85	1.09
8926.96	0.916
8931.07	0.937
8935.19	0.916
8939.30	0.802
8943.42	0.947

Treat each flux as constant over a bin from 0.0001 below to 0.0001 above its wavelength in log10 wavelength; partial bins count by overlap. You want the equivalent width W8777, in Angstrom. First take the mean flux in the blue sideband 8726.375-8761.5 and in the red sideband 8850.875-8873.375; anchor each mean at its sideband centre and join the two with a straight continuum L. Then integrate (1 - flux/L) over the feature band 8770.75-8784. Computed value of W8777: 2.7 Angstrom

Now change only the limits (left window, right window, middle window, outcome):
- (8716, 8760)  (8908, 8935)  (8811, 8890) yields 5.7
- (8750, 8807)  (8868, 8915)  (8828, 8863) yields 5.4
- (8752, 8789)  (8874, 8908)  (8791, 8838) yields 4.1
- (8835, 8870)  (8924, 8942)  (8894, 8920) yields -2.7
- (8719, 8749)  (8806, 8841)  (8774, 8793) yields 0.7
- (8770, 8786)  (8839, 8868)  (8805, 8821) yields -1.4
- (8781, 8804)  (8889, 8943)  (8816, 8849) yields 5.8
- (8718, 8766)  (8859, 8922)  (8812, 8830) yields 3.9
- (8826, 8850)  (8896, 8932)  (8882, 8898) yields -2.9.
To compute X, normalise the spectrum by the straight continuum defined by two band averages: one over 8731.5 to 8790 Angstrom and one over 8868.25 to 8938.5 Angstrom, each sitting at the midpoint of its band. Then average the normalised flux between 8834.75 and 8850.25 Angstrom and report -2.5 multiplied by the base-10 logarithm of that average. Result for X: 0.168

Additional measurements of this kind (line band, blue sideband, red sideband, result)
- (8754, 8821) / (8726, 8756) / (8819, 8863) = -0.03 mag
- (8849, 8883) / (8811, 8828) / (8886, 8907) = 0.08 mag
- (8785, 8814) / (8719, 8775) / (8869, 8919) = 0.02 mag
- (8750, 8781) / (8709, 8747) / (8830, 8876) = 0.07 mag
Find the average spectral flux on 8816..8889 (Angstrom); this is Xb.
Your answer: 0.851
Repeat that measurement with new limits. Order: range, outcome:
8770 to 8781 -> 0.725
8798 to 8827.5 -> 0.835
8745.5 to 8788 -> 0.834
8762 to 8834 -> 0.816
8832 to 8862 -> 0.831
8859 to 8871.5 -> 0.958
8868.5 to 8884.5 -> 0.897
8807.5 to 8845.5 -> 0.772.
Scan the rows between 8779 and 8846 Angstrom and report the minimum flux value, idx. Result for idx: 0.267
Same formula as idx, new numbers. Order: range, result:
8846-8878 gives 0.754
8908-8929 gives 0.814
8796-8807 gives 0.848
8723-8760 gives 0.776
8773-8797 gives 0.383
